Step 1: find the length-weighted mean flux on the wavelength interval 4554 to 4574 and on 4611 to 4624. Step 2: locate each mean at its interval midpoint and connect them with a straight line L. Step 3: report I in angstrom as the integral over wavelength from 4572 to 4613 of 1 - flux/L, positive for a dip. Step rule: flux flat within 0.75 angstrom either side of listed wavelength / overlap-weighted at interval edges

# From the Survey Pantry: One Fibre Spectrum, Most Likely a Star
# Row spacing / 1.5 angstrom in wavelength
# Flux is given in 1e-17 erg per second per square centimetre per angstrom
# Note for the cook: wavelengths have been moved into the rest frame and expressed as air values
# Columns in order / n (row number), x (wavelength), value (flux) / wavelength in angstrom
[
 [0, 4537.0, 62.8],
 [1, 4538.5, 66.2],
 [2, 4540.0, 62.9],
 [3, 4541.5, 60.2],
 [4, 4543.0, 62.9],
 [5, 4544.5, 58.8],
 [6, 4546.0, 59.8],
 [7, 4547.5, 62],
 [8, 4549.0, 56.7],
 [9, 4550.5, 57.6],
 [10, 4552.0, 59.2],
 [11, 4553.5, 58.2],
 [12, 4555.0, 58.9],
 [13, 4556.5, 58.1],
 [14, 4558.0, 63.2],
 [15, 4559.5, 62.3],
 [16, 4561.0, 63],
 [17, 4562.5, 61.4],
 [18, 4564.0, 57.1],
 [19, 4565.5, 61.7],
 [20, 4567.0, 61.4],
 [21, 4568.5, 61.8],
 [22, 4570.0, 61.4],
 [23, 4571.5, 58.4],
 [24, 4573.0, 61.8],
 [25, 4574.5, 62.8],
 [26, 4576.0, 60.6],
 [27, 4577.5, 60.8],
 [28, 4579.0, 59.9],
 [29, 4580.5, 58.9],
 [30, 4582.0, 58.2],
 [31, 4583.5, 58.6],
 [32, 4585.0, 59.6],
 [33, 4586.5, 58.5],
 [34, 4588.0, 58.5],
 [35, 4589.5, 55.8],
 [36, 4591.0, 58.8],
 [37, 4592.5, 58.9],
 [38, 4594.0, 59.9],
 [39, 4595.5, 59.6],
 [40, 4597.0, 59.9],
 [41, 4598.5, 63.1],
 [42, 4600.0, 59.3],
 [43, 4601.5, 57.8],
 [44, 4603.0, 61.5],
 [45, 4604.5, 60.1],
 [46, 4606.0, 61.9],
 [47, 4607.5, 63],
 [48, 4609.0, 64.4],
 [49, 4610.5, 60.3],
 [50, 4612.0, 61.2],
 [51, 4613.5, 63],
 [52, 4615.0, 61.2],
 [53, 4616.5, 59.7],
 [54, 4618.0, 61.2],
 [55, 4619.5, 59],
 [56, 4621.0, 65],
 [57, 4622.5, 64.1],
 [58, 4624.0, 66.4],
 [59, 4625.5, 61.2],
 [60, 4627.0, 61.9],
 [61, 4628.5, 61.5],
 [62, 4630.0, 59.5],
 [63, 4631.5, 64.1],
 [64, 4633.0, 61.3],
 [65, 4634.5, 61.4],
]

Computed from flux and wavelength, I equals 0.9 angstrom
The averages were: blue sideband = 60.8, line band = 60.1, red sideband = 62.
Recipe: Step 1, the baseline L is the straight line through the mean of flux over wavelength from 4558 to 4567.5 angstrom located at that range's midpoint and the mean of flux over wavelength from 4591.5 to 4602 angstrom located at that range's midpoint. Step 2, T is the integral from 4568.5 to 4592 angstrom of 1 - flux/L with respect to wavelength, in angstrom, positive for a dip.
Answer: 0.4 angstrom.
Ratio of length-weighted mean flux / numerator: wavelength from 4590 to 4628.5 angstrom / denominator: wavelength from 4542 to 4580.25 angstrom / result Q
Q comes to 1.0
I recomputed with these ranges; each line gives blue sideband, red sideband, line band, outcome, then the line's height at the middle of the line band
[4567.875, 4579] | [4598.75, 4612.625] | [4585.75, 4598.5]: 0.4 angstrom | 61.1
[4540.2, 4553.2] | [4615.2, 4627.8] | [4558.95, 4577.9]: -0.2 angstrom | 60.5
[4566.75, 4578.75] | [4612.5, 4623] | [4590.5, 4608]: 0.3 angstrom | 61.5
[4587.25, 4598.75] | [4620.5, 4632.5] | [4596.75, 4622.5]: -0.2 angstrom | 61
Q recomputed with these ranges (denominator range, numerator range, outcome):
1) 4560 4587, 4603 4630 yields 1.03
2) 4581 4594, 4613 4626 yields 1.07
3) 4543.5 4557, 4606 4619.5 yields 1.05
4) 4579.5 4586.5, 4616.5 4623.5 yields 1.06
